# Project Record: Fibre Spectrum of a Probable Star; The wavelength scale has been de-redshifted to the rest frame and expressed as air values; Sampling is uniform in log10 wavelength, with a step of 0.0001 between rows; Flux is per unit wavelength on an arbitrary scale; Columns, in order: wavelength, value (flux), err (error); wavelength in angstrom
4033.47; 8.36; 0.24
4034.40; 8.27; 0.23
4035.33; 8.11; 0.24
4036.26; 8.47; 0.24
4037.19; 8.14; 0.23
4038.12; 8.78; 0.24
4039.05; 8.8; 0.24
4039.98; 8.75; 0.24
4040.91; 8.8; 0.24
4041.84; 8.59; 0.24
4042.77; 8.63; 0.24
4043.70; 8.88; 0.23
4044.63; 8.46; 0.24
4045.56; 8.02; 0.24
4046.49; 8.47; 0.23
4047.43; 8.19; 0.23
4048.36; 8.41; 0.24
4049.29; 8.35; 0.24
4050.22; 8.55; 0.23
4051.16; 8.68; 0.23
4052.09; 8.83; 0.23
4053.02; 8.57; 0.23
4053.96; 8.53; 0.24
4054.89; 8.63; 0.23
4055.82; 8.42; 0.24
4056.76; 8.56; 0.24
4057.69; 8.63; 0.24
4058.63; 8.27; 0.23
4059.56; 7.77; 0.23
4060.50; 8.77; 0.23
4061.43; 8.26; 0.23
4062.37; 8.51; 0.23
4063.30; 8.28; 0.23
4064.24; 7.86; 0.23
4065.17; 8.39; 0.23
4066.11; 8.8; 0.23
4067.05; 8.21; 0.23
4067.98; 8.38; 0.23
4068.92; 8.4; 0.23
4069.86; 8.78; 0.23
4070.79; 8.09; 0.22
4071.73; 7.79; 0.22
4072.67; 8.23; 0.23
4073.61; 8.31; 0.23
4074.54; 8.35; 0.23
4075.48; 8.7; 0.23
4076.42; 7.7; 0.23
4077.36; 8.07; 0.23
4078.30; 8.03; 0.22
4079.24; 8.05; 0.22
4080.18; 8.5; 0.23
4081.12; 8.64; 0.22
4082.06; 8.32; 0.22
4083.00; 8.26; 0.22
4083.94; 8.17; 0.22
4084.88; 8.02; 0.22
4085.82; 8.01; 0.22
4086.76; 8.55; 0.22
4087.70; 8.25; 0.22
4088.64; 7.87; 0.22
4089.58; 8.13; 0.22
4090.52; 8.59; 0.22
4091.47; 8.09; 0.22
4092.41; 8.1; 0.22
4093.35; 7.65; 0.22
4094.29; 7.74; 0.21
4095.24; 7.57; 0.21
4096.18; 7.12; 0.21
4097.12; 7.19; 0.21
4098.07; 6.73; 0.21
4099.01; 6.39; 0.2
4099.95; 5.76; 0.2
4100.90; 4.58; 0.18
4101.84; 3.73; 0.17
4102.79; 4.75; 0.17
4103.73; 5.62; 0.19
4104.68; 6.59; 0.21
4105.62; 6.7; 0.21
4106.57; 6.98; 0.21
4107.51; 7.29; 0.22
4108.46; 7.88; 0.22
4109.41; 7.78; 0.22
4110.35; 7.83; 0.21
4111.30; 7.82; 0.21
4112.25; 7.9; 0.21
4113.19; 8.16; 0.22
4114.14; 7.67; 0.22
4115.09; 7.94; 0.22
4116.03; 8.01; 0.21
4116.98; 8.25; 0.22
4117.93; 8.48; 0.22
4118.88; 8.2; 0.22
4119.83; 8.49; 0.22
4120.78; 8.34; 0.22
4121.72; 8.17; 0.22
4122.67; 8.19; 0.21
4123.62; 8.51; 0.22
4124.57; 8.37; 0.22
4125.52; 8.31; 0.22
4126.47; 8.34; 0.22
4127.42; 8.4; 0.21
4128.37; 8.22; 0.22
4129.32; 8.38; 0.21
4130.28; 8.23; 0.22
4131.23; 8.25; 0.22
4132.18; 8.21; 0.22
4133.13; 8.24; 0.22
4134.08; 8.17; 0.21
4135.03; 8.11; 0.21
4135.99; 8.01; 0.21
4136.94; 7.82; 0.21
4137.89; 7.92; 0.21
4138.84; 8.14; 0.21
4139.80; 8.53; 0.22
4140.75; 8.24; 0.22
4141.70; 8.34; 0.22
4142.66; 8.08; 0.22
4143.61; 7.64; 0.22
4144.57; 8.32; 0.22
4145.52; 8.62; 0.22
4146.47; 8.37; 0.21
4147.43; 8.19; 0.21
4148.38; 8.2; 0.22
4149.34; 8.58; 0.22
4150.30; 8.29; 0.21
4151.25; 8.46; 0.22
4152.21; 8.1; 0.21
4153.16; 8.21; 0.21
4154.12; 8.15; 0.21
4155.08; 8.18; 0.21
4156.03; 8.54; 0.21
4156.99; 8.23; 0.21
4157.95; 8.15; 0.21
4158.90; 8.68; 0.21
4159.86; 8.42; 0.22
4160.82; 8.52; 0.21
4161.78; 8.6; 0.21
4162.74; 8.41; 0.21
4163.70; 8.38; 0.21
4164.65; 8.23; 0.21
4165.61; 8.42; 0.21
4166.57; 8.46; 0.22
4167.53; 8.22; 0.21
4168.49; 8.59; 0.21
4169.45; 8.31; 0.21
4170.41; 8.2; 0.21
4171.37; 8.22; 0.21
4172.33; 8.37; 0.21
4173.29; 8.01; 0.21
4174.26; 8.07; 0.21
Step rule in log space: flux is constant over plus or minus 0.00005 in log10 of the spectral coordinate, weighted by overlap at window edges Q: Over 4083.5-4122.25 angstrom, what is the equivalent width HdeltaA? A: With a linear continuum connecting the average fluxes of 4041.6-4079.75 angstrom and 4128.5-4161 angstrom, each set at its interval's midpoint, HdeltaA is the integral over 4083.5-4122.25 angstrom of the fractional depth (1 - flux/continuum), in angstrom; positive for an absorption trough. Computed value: 4.0 angstrom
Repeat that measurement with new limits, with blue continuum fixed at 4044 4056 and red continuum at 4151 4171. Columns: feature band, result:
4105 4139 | 1.4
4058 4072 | 0.2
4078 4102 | 2.4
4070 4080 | 0.3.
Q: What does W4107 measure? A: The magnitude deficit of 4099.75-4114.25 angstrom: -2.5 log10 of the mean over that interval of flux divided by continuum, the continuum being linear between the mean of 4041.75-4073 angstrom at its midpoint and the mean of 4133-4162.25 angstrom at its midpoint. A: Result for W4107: 0.239 mag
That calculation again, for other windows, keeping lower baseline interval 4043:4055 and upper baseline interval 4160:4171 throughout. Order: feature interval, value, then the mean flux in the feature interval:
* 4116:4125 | 0.02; 8.31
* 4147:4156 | 0.02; 8.28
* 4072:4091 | 0.03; 8.23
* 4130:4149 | 0.03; 8.19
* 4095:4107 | 0.35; 6.1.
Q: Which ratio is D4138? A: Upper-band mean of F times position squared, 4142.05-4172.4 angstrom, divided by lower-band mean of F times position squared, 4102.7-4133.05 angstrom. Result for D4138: 1.08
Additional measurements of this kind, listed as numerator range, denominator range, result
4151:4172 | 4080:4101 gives 1.12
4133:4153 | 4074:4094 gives 1.03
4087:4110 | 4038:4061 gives 0.84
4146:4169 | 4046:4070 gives 1.04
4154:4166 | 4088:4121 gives 1.18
